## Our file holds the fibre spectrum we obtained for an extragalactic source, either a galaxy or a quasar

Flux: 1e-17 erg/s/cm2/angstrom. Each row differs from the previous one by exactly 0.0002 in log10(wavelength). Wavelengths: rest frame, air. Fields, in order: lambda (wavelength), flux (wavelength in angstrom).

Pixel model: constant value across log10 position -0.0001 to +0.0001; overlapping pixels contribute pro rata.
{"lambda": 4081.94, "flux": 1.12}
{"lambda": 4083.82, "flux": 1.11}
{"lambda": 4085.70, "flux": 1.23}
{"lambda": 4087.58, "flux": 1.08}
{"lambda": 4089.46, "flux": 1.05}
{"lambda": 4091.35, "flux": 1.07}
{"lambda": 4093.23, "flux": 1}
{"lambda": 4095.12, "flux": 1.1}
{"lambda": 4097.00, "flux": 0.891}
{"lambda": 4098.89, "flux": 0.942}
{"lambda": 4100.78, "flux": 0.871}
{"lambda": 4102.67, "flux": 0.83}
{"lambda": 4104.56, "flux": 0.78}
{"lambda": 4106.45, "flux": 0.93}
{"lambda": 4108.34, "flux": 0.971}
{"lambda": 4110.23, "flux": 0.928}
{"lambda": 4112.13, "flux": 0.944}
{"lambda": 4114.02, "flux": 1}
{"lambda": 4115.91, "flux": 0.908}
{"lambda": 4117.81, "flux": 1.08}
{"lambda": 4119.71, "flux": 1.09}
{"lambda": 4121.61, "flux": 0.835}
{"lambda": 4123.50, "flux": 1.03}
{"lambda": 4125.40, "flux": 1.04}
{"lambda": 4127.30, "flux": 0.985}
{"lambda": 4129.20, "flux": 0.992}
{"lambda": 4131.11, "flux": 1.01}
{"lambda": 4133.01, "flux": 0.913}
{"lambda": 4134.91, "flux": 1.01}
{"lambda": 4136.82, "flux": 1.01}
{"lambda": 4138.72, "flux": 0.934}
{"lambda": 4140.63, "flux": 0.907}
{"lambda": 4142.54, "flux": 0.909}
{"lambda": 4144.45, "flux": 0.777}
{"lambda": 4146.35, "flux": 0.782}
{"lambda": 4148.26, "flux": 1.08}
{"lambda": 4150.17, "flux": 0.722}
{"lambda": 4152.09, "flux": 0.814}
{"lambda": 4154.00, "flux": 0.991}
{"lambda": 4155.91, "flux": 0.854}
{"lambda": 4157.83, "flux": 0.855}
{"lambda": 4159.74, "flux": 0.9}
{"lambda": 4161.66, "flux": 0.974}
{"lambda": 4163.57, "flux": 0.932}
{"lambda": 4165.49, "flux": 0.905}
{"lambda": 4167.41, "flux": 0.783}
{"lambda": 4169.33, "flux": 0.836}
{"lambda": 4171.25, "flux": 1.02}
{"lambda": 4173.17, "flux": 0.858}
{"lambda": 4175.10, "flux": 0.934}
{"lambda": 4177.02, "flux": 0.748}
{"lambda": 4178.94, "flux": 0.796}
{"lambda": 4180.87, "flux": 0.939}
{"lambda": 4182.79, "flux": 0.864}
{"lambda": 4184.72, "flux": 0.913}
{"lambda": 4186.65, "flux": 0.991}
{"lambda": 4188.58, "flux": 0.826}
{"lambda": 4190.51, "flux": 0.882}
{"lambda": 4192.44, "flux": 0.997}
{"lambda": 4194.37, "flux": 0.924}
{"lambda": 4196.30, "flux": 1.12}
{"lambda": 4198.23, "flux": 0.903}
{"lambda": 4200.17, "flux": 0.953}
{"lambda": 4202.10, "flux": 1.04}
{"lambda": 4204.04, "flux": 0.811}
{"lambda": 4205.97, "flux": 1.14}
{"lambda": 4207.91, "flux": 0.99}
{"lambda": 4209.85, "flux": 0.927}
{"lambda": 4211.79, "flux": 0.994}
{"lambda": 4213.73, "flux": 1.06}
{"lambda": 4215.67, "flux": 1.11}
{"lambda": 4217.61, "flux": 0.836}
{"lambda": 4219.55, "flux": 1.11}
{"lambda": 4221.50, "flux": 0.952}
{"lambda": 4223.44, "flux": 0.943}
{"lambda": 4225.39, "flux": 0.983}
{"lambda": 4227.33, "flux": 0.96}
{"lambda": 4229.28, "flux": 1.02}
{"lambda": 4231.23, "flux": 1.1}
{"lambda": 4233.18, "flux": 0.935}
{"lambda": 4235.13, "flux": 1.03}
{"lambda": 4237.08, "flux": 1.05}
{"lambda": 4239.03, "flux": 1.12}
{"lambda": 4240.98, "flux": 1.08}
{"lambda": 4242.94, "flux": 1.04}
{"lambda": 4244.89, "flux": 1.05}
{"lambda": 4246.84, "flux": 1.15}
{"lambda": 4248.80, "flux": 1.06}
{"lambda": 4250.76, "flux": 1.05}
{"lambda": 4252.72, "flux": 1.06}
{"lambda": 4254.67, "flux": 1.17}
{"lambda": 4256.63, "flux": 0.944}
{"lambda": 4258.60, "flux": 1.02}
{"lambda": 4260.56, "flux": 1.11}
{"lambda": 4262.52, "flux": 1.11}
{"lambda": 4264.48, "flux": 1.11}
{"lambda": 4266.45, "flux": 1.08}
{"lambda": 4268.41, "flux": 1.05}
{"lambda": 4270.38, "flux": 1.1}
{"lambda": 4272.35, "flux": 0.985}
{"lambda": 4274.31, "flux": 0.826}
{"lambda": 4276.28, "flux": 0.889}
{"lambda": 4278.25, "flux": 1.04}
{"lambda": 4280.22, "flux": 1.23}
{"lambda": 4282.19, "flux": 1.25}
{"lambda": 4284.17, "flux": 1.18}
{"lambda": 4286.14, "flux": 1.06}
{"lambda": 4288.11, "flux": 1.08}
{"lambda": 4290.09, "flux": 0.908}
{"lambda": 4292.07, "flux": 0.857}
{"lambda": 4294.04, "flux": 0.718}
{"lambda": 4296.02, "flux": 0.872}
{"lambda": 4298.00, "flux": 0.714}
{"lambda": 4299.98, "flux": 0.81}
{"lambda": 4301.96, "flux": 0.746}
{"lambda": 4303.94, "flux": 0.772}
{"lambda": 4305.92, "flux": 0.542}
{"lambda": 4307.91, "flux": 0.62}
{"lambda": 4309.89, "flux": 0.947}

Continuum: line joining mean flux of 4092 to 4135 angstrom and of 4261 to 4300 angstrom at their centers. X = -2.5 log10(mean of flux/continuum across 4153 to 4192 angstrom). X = 0.10 mag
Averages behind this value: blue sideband 0.96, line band 0.891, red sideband 0.999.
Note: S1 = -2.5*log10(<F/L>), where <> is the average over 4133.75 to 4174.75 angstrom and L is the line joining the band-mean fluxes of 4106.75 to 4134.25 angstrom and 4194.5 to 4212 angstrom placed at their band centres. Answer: 0.10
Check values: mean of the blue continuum 0.98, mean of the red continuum 0.983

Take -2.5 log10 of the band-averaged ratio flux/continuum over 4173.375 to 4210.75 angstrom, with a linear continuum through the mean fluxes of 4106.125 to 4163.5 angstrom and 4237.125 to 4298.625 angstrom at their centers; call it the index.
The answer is 0.056 mag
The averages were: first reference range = 0.939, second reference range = 1.03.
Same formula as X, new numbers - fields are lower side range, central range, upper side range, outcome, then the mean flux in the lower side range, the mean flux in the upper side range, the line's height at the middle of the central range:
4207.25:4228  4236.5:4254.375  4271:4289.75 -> -0.06 mag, 0.988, 1.06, 1.02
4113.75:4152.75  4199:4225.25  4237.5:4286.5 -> 0.04 mag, 0.944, 1.07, 1.02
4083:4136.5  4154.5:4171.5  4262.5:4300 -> 0.11 mag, 0.986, 0.995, 0.989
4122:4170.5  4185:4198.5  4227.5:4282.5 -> 0.03 mag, 0.917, 1.06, 0.975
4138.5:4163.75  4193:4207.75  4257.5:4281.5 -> -0.04 mag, 0.885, 1.05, 0.953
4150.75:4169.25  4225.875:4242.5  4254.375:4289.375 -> -0.03 mag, 0.884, 1.07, 1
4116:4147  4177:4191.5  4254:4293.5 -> 0.13 mag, 0.957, 1.05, 0.99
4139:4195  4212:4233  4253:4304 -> -0.07 mag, 0.887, 0.991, 0.938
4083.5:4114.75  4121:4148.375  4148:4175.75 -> -0.02 mag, 0.981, 0.892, 0.931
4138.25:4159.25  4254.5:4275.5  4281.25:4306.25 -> -0.17 mag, 0.874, 0.893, 0.89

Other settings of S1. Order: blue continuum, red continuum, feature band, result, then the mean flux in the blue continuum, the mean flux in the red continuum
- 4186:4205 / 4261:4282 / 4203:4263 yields -0.03 mag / 0.944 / 1.05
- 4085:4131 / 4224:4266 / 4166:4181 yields 0.18 mag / 0.981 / 1.05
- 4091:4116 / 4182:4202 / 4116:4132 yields -0.07 mag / 0.939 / 0.942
